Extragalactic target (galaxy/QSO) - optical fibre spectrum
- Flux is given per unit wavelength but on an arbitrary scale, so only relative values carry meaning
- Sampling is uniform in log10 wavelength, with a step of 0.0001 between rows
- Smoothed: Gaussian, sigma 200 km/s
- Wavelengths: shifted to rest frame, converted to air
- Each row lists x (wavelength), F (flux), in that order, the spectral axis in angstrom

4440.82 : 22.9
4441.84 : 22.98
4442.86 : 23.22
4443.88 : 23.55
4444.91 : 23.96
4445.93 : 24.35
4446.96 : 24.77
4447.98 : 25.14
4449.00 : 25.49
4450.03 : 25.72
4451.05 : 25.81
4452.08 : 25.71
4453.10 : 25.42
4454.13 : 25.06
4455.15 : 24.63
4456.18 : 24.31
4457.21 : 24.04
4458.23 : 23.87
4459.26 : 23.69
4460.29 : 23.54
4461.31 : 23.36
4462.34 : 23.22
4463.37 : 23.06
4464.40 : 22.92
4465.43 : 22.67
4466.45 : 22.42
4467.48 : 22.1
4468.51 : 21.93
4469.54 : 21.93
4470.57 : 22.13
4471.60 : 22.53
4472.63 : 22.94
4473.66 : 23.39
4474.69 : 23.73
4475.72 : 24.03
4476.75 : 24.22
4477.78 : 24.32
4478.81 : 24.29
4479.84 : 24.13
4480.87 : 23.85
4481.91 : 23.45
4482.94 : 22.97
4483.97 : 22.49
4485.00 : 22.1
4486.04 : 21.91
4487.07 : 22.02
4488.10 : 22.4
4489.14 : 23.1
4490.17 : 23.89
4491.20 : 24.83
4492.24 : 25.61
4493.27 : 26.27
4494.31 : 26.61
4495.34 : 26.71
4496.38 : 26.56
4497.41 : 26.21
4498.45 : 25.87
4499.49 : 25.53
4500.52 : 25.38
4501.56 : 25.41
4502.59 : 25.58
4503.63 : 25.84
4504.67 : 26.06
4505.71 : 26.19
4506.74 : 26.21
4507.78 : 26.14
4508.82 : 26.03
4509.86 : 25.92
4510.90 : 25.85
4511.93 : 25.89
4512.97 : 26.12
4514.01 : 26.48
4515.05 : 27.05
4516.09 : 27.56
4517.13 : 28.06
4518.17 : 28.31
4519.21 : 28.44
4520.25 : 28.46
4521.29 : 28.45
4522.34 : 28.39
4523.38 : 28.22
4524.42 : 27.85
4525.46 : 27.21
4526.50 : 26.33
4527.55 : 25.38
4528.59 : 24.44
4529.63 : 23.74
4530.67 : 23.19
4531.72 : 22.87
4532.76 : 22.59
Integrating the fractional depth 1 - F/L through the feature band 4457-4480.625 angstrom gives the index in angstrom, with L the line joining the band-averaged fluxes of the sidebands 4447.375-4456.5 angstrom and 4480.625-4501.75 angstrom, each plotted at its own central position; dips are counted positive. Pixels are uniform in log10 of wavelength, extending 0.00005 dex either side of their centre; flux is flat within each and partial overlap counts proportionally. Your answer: 1.6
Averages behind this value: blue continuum 25.3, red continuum 24.4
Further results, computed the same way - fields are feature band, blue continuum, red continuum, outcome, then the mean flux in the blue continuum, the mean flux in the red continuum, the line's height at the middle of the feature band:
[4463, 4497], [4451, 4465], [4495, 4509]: 2.0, 24.1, 26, 25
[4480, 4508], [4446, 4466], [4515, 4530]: 1.3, 24.3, 27.2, 26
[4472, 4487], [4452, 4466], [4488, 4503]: 0.8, 23.9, 25.4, 24.8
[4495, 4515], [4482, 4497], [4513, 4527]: -0.1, 24.1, 27.7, 25.9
